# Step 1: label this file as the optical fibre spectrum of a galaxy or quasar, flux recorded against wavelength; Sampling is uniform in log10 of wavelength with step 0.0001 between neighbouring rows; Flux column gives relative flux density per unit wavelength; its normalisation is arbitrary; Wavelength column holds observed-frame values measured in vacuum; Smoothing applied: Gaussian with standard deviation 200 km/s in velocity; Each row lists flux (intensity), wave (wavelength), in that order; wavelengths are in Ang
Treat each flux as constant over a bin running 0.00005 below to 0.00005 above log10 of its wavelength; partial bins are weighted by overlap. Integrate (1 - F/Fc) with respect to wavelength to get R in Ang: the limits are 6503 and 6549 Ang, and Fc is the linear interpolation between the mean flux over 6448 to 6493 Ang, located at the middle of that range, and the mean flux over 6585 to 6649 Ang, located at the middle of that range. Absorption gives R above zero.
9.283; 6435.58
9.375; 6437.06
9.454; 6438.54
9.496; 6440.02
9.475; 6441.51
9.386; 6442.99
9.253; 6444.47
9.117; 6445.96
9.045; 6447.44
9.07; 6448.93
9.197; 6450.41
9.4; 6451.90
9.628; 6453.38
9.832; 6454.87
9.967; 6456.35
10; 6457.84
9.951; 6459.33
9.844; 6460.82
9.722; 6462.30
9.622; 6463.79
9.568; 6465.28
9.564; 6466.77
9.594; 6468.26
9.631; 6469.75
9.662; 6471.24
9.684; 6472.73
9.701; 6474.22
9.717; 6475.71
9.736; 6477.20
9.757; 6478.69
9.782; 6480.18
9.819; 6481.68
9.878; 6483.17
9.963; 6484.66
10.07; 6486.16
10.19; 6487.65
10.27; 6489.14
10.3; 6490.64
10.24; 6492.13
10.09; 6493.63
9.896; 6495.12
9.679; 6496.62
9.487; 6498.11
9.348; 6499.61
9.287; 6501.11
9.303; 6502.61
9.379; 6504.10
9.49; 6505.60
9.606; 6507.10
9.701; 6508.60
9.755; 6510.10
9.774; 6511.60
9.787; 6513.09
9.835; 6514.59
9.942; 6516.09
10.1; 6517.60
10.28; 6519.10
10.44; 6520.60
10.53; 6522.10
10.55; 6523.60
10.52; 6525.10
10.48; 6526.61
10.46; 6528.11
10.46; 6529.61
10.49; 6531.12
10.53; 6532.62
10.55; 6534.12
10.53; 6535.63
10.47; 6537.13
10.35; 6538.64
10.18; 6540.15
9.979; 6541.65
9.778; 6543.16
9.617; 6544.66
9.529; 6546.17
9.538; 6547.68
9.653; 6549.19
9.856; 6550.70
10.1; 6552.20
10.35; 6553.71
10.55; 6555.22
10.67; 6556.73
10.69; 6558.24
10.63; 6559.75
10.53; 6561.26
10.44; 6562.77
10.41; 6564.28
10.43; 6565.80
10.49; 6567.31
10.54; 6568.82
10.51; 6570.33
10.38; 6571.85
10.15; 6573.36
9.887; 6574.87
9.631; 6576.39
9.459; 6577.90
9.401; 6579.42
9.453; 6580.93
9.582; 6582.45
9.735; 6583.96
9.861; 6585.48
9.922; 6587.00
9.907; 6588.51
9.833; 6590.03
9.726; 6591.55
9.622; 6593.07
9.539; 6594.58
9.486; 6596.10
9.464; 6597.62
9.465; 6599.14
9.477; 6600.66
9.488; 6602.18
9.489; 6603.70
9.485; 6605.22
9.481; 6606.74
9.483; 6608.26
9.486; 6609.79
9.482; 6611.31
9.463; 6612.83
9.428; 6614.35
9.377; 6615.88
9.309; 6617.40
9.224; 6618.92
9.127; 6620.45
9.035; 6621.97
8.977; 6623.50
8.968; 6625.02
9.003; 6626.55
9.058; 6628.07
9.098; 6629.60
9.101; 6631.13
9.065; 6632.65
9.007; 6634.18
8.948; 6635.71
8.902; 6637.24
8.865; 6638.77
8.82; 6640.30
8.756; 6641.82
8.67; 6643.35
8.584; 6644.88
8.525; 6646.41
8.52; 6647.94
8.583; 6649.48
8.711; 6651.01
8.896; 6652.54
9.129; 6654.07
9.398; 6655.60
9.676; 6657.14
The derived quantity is -2.4 Ang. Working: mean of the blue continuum 9.78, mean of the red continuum 9.24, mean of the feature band 10.1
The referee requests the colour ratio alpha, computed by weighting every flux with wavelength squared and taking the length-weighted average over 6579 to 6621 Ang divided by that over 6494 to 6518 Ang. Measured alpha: 1.02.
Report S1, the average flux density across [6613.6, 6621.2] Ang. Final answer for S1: 9.29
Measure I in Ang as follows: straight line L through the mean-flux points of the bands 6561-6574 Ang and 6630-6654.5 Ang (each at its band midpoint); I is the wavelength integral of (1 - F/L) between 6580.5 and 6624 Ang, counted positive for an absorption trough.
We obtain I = 0.8 Ang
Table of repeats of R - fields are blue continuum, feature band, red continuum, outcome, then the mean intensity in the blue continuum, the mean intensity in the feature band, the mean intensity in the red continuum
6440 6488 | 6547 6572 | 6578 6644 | -2.39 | 9.64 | 10.3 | 9.33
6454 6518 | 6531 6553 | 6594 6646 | -1.23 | 9.78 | 10.1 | 9.19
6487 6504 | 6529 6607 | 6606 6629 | -4.23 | 9.81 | 10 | 9.26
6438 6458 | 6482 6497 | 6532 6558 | -0.50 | 9.44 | 10.1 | 10.1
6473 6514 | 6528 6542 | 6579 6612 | -1.02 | 9.78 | 10.4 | 9.59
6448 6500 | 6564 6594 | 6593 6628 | -1.54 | 9.77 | 9.94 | 9.35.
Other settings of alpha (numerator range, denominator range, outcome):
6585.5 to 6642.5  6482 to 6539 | 0.96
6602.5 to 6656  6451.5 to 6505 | 0.97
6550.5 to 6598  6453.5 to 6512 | 1.06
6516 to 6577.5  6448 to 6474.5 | 1.09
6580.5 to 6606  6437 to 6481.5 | 1.05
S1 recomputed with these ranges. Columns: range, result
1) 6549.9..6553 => 10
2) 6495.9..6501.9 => 9.44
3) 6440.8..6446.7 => 9.31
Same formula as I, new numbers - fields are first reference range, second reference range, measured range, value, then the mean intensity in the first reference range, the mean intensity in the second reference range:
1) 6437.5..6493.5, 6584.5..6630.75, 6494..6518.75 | -0.13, 9.69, 9.42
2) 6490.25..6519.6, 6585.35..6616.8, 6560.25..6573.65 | -1.13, 9.75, 9.56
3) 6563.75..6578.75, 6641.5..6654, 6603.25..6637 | -0.02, 10.2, 8.68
